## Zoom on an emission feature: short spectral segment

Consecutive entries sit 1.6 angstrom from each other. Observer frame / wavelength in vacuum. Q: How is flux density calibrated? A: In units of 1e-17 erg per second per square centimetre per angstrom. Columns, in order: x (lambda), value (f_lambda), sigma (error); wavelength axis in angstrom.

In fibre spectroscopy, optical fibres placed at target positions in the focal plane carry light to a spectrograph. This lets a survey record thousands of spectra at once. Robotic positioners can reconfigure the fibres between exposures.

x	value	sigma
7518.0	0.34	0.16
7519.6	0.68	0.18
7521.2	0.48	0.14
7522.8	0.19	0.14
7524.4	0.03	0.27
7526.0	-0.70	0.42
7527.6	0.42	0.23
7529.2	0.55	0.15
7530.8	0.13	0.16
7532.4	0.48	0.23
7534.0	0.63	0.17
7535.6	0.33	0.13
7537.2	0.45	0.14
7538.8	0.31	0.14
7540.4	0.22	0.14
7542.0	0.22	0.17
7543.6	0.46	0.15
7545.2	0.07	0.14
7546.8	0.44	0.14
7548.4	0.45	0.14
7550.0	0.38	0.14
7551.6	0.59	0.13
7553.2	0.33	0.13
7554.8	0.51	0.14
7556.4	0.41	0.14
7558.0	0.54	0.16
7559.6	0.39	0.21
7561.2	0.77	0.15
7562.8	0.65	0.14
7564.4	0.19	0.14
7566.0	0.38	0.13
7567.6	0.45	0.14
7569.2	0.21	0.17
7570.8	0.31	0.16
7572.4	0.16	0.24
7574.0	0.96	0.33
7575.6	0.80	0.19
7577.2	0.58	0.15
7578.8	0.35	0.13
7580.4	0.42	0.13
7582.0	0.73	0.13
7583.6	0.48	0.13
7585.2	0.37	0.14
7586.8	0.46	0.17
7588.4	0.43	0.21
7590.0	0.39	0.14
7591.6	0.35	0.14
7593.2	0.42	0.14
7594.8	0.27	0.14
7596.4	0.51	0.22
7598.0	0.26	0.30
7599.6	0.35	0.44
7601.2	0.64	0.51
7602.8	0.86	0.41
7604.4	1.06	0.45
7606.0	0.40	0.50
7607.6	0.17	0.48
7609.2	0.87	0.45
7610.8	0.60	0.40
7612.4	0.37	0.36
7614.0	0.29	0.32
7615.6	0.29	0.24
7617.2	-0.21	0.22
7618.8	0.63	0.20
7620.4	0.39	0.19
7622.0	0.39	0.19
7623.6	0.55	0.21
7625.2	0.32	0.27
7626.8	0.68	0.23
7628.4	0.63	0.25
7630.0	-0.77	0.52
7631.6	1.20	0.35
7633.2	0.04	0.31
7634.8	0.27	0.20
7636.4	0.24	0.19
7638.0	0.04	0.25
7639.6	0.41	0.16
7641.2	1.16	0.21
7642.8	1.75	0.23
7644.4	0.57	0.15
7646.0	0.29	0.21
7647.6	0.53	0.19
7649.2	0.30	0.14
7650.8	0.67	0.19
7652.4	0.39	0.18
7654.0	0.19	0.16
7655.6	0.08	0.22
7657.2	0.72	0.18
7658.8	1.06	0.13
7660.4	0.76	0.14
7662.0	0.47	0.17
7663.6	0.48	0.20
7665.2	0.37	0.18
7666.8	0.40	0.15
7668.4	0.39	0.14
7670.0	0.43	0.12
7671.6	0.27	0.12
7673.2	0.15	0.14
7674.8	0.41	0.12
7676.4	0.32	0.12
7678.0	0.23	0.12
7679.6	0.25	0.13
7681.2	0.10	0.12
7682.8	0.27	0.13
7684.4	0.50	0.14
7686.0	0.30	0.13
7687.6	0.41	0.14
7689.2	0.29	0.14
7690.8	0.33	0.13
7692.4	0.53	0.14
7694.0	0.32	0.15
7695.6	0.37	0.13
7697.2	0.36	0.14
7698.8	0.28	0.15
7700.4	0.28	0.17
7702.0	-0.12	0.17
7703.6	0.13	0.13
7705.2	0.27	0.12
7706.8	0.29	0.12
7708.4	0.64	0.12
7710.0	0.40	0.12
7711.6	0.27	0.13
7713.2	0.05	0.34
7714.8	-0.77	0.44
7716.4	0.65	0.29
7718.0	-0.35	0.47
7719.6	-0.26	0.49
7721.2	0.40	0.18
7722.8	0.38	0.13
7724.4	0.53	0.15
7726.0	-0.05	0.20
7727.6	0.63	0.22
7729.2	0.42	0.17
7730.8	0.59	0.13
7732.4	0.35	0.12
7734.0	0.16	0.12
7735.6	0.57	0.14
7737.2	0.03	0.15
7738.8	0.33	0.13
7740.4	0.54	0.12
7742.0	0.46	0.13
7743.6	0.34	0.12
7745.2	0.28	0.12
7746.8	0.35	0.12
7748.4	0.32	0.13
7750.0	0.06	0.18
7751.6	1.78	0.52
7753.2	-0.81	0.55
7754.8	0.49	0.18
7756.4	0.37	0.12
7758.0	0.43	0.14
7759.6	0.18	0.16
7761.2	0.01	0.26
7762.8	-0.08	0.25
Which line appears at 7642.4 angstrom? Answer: [S II]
